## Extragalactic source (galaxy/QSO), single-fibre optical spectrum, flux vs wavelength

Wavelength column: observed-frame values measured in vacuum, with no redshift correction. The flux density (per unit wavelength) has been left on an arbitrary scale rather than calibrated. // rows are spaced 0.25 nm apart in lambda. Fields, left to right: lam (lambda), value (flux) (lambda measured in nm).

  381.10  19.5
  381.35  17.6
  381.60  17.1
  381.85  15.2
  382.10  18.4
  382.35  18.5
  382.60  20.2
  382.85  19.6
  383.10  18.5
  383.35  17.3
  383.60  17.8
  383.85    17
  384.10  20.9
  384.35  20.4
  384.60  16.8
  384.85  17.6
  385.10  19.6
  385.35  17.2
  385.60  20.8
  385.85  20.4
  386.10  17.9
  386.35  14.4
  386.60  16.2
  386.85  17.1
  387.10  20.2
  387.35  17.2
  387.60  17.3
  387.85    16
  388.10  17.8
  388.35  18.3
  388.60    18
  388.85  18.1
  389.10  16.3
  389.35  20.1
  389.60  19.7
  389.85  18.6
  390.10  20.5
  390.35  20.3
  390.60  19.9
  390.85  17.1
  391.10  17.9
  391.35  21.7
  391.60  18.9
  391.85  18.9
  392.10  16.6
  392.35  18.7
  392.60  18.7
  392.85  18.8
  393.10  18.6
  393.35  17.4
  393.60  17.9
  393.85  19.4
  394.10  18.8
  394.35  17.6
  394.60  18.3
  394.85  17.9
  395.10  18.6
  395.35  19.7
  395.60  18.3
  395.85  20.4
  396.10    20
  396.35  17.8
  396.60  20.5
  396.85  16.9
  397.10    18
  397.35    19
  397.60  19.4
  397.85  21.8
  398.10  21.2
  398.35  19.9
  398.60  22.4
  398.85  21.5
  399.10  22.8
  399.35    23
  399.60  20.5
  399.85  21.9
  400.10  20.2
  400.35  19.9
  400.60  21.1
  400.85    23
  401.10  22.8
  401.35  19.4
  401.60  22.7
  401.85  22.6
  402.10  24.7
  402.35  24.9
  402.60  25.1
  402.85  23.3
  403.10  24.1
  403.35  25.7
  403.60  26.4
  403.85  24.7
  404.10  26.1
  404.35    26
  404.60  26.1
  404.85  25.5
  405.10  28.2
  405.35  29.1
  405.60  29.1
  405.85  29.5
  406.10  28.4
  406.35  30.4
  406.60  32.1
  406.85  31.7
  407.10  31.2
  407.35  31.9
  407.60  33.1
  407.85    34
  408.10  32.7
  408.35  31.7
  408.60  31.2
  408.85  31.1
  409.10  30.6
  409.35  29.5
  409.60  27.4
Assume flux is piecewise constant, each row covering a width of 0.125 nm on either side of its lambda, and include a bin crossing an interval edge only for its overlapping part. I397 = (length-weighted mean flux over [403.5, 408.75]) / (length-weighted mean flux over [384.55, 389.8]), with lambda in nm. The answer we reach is 1.6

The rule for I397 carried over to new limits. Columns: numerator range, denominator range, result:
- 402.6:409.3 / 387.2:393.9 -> 1.57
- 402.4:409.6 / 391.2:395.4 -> 1.55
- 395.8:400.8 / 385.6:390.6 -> 1.12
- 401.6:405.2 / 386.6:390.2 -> 1.39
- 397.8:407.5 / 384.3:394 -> 1.36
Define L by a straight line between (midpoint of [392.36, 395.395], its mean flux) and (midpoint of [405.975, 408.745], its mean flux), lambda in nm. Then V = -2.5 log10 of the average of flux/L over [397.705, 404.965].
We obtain 0.119 mag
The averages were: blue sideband 18.5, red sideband 31.7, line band 23.1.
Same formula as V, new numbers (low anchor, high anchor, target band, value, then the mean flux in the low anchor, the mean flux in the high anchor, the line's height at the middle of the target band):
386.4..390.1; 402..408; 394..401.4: 0.18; 17.9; 28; 23.6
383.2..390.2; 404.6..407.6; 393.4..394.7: 0.22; 18.2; 29.7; 22.6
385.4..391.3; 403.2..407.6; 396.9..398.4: 0.21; 18.3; 28.5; 23.8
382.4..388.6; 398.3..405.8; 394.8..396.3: 0.13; 18.2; 23.9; 21.6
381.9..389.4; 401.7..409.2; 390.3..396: 0.18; 18.1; 28.3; 22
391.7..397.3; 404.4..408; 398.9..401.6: 0.12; 18.5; 30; 24.2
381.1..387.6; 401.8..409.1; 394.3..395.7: 0.26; 18.2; 28.4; 23.3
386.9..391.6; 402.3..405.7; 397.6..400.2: 0.10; 18.6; 26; 23.5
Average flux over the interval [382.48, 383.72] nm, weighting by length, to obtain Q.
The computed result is 18.7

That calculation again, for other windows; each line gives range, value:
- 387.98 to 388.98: 18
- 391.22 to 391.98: 19.8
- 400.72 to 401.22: 22.9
